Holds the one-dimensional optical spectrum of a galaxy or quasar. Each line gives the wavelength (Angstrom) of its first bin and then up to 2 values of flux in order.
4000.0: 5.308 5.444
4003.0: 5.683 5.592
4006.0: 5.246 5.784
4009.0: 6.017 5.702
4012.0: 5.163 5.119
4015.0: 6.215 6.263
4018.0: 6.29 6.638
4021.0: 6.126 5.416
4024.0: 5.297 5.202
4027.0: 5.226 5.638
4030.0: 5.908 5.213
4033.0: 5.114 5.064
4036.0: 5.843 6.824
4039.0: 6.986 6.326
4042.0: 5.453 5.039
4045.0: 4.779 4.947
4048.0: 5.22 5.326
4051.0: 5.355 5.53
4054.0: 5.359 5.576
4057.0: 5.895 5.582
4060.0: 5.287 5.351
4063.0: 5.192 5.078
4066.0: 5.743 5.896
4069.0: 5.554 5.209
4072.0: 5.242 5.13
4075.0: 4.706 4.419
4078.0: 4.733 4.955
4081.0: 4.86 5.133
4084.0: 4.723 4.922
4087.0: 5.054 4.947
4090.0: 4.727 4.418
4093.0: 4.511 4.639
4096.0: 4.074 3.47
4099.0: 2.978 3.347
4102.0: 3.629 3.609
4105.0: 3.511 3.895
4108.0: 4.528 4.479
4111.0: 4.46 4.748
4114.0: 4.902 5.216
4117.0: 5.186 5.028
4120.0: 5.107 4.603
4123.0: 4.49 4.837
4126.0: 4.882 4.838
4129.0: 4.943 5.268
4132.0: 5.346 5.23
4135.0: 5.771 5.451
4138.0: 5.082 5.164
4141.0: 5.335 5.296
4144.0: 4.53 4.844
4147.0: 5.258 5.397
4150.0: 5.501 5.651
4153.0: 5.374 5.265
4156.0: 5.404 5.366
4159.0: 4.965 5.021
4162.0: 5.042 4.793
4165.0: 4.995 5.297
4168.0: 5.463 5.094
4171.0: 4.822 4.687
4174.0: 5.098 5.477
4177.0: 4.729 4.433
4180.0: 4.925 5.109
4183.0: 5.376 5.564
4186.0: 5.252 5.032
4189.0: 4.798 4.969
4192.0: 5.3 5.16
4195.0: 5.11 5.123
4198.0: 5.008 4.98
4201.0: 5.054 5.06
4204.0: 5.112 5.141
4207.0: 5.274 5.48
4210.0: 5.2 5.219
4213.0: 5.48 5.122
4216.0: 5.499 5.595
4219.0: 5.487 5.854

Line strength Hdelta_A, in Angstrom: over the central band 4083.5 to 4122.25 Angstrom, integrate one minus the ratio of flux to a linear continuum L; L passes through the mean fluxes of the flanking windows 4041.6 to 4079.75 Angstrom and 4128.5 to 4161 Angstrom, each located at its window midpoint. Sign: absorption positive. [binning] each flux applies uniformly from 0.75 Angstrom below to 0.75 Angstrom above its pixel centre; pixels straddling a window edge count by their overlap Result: 6.2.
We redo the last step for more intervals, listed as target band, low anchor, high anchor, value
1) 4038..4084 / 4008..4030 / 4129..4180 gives 2.0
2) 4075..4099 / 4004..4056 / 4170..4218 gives 3.8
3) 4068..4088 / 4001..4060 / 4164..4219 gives 1.8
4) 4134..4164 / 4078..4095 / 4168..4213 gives -1.5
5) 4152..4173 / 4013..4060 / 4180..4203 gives 0.4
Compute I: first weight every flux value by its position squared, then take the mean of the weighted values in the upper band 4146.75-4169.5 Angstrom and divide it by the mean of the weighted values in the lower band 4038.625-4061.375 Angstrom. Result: 1.0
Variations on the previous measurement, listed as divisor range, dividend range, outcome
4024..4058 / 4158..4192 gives 0.97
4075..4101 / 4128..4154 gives 1.20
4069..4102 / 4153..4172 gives 1.16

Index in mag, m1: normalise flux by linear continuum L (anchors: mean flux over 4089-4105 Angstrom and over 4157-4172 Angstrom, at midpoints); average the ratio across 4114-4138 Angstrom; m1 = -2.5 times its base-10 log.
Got -0.15 mag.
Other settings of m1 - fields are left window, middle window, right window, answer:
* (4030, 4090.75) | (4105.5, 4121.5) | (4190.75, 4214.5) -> 0.116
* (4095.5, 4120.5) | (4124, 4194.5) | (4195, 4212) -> -0.093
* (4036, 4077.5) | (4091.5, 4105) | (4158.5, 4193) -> 0.363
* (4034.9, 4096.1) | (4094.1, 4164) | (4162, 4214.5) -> 0.080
